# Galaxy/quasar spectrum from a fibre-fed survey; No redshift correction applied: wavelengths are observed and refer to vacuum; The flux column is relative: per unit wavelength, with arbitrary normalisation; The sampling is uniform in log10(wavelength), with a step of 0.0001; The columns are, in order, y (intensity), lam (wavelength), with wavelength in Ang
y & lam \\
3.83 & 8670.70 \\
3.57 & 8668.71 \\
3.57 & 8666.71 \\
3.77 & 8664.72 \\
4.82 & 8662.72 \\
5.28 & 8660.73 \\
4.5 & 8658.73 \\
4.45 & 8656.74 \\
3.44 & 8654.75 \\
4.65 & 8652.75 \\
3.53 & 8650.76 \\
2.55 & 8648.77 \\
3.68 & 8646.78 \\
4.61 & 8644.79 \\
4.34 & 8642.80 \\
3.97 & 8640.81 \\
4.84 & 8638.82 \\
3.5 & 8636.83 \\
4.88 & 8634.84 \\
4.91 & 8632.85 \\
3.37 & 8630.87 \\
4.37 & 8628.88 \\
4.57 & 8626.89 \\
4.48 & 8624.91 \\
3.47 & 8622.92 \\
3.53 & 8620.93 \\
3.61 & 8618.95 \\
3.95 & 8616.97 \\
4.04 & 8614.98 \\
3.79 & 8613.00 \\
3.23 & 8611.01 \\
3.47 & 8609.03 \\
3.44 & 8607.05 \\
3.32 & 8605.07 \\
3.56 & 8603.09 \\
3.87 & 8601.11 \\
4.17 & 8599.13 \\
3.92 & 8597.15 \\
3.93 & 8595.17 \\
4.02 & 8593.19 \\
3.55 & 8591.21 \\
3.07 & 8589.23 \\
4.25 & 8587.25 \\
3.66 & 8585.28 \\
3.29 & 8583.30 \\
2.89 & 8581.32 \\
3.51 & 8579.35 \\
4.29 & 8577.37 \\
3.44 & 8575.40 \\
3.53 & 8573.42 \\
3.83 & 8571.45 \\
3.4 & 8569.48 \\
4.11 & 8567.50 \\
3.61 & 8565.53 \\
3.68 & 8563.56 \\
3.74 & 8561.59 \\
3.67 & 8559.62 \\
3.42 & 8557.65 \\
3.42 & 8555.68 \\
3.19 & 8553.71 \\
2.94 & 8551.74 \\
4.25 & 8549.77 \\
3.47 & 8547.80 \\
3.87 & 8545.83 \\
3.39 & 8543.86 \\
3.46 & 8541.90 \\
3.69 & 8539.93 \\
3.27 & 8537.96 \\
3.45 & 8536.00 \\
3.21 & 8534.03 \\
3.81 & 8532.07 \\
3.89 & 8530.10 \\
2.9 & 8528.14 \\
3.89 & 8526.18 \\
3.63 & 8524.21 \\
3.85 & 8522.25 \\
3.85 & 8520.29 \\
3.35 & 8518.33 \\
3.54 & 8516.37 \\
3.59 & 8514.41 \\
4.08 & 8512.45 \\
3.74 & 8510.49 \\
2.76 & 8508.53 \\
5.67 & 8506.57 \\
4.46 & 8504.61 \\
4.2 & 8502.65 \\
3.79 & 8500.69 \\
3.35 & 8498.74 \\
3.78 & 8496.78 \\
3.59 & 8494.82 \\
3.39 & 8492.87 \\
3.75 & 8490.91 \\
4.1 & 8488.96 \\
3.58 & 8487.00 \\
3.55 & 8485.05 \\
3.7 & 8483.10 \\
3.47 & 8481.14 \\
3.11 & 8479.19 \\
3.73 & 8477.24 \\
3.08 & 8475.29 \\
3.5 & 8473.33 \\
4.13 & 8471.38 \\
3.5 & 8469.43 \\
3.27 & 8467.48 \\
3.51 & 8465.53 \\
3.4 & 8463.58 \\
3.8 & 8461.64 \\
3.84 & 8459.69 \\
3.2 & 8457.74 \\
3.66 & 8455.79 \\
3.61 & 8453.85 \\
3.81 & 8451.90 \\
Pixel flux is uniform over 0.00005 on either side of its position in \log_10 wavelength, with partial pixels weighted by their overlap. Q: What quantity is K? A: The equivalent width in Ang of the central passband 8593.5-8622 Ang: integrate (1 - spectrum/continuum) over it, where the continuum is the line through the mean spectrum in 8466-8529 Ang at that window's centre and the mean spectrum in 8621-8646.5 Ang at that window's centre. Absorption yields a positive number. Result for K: 2.9 Ang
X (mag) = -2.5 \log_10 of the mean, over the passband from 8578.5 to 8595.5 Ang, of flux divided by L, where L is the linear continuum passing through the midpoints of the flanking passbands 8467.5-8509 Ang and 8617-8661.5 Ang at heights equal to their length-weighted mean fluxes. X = 0.119 mag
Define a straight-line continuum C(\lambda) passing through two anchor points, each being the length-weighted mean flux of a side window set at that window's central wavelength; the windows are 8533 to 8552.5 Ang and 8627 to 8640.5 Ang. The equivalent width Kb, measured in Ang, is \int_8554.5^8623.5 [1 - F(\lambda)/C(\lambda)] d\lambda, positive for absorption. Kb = 4.6 Ang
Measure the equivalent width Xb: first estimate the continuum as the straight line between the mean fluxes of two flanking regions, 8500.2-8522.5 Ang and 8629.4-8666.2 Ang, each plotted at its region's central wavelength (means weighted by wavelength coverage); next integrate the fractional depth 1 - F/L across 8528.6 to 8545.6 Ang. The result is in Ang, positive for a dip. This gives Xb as 1.89 Ang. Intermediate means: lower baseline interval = 3.91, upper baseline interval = 4.17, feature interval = 3.52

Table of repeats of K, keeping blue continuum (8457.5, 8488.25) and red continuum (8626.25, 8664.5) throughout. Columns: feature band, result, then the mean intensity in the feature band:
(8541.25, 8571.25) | 2.2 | 3.58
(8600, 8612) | 1.7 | 3.49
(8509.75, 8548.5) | 1.6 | 3.6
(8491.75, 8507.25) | -1.5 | 3.99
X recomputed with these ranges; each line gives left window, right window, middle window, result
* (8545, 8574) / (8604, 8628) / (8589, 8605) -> -0.02 mag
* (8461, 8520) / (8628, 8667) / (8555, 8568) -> 0.07 mag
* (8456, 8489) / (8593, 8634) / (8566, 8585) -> 0.05 mag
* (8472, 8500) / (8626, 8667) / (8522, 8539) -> 0.06 mag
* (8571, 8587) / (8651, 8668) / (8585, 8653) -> 0.01 mag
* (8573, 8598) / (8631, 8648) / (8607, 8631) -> 0.06 mag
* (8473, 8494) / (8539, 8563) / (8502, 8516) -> -0.14 mag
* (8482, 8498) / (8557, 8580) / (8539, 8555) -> 0.05 mag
